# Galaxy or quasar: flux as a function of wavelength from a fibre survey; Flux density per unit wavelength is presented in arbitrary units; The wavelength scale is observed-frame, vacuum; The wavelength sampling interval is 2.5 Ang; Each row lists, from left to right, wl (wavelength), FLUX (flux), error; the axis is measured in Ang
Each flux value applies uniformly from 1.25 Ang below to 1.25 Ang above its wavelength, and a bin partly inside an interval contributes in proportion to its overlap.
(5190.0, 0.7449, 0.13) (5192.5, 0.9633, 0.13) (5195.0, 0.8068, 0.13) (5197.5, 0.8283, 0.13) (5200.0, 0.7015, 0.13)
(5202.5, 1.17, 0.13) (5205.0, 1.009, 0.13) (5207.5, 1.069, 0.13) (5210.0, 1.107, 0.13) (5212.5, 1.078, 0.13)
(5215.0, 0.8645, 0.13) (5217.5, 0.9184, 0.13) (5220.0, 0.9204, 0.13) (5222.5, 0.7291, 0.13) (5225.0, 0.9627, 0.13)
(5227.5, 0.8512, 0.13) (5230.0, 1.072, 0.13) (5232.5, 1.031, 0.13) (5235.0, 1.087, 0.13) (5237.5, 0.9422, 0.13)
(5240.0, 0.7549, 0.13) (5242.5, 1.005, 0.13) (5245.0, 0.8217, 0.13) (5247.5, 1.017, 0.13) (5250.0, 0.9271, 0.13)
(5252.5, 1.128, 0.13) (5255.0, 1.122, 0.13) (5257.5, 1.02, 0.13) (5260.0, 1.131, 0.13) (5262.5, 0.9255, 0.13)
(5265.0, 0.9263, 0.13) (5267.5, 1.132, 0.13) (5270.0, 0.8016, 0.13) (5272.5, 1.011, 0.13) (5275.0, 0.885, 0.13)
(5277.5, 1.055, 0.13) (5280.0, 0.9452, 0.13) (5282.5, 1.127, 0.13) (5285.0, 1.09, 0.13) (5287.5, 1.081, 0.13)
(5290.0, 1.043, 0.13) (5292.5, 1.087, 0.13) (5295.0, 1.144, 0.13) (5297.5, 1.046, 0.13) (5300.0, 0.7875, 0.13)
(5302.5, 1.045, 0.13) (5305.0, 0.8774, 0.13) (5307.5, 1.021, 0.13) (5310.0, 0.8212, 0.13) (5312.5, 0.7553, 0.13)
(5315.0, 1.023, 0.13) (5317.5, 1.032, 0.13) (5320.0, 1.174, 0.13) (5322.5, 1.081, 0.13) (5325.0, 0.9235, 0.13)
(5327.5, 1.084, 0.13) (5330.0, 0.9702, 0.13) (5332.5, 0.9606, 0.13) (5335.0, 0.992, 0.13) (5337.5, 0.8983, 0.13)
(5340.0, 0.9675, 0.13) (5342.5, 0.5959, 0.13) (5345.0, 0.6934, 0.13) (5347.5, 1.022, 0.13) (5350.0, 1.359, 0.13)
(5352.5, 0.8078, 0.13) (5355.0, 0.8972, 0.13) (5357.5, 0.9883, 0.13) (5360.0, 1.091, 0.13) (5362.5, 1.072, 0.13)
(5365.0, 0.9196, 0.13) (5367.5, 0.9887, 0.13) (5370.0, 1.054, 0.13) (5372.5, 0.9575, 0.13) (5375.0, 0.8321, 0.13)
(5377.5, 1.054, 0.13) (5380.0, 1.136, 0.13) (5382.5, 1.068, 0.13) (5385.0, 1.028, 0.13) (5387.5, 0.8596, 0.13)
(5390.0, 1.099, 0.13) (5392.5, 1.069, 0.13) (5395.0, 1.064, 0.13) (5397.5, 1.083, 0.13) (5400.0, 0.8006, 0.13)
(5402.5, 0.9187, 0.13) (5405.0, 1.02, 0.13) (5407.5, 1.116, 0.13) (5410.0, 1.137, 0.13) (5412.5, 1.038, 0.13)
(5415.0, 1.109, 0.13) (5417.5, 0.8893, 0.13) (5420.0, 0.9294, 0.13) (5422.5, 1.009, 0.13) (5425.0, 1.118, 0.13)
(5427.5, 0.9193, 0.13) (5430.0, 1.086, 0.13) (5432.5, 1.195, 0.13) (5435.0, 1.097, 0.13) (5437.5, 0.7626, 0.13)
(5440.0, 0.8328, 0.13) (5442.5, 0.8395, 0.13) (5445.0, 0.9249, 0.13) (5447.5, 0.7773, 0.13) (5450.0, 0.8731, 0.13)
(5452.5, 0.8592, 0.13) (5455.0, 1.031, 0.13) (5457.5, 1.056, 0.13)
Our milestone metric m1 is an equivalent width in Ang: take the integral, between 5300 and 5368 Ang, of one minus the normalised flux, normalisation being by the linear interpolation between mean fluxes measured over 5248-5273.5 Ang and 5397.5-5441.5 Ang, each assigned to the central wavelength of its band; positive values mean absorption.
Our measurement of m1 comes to 3.05 Ang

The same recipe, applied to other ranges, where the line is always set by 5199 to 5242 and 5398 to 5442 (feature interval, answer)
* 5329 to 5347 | 2.0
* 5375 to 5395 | -0.8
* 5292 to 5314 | 0.6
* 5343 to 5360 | 0.5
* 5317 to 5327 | -0.8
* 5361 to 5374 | -0.1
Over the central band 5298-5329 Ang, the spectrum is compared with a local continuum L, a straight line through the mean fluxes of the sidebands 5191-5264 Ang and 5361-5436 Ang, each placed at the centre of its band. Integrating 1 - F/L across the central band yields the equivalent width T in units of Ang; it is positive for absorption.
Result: 0.7 Ang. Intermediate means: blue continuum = 0.963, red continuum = 1.02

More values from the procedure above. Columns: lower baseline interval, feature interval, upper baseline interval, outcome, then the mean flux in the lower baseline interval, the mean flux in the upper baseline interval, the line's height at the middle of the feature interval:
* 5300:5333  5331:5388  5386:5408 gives 1.2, 0.975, 1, 0.988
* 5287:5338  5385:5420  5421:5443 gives -0.8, 0.993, 0.989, 0.99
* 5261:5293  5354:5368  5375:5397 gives 0.5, 1.01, 1.04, 1.03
